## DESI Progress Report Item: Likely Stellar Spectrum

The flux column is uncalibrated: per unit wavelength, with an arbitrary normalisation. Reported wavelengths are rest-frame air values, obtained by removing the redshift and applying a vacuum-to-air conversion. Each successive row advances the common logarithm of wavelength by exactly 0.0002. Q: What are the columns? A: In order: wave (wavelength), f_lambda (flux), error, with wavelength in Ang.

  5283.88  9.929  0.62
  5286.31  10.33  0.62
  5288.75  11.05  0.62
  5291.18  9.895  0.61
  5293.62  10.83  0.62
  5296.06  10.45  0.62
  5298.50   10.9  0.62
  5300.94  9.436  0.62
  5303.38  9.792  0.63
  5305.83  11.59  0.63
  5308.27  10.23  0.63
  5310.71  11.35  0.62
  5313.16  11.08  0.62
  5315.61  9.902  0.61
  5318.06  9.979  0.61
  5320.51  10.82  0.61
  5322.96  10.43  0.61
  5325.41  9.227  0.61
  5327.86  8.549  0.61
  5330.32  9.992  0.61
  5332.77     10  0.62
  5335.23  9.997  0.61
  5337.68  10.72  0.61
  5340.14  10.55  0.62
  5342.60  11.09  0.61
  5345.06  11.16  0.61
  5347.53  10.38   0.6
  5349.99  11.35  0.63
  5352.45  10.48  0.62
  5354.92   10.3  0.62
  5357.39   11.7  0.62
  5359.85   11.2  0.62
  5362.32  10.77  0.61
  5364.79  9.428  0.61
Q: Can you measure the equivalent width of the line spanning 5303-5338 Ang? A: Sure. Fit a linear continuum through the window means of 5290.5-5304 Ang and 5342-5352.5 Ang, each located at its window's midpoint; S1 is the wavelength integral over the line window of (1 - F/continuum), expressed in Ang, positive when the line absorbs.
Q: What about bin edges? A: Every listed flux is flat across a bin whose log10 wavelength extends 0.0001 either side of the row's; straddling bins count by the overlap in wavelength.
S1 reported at 1.0 Ang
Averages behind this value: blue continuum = 10.2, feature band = 10.2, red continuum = 10.9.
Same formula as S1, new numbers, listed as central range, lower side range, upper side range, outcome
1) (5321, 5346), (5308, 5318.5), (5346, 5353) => 1.2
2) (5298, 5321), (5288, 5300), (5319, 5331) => -0.7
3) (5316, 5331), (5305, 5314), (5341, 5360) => 1.6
